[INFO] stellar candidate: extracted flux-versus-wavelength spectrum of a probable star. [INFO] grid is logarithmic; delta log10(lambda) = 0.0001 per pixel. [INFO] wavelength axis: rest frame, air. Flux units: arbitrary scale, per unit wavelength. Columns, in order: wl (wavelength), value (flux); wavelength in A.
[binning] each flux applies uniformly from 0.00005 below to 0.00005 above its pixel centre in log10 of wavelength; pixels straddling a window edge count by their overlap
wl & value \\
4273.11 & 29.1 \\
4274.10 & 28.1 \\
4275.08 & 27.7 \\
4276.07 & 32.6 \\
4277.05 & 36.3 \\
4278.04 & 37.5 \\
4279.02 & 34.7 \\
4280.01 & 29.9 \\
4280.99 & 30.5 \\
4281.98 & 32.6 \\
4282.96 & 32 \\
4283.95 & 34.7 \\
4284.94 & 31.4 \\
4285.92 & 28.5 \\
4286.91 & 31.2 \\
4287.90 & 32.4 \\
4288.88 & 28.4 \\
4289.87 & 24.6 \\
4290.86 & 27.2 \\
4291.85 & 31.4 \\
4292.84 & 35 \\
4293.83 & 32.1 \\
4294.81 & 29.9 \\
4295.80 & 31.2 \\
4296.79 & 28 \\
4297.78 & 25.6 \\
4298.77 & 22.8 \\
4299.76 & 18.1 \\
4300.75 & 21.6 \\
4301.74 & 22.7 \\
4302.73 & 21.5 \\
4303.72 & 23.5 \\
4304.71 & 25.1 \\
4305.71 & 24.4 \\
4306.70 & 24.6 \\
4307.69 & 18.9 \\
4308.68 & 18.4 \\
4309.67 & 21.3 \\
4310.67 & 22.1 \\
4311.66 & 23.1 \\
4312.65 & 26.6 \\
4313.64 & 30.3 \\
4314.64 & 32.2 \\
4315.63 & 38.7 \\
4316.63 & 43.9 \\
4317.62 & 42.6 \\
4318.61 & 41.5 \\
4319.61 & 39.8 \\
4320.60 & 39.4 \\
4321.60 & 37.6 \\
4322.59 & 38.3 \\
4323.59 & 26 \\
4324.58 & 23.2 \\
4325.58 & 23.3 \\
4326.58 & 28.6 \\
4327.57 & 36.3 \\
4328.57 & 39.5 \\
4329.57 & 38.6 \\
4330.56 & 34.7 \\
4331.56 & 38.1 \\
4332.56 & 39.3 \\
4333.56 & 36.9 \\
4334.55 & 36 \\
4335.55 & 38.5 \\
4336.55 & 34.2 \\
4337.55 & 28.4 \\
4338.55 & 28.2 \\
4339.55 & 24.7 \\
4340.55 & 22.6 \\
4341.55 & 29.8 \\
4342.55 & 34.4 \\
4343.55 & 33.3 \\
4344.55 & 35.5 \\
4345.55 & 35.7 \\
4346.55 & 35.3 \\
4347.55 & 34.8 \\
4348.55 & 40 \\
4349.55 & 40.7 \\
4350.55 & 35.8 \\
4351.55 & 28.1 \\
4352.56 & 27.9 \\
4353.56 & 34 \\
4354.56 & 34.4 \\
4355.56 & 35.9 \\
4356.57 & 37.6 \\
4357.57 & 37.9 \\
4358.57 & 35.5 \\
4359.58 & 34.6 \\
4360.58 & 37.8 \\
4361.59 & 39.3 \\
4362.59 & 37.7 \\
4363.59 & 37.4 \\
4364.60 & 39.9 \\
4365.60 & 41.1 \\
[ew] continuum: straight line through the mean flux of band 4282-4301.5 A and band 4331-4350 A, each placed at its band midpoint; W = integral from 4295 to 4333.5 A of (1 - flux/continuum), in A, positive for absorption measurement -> 1.8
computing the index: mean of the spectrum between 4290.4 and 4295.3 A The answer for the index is 31.2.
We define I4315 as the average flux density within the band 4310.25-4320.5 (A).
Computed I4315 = 34.4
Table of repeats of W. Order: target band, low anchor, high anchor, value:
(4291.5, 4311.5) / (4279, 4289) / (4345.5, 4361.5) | 4.68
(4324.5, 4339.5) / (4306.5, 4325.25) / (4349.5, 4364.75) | -0.35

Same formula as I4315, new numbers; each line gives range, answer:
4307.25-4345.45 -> 32.3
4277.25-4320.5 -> 29.3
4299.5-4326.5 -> 28.6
